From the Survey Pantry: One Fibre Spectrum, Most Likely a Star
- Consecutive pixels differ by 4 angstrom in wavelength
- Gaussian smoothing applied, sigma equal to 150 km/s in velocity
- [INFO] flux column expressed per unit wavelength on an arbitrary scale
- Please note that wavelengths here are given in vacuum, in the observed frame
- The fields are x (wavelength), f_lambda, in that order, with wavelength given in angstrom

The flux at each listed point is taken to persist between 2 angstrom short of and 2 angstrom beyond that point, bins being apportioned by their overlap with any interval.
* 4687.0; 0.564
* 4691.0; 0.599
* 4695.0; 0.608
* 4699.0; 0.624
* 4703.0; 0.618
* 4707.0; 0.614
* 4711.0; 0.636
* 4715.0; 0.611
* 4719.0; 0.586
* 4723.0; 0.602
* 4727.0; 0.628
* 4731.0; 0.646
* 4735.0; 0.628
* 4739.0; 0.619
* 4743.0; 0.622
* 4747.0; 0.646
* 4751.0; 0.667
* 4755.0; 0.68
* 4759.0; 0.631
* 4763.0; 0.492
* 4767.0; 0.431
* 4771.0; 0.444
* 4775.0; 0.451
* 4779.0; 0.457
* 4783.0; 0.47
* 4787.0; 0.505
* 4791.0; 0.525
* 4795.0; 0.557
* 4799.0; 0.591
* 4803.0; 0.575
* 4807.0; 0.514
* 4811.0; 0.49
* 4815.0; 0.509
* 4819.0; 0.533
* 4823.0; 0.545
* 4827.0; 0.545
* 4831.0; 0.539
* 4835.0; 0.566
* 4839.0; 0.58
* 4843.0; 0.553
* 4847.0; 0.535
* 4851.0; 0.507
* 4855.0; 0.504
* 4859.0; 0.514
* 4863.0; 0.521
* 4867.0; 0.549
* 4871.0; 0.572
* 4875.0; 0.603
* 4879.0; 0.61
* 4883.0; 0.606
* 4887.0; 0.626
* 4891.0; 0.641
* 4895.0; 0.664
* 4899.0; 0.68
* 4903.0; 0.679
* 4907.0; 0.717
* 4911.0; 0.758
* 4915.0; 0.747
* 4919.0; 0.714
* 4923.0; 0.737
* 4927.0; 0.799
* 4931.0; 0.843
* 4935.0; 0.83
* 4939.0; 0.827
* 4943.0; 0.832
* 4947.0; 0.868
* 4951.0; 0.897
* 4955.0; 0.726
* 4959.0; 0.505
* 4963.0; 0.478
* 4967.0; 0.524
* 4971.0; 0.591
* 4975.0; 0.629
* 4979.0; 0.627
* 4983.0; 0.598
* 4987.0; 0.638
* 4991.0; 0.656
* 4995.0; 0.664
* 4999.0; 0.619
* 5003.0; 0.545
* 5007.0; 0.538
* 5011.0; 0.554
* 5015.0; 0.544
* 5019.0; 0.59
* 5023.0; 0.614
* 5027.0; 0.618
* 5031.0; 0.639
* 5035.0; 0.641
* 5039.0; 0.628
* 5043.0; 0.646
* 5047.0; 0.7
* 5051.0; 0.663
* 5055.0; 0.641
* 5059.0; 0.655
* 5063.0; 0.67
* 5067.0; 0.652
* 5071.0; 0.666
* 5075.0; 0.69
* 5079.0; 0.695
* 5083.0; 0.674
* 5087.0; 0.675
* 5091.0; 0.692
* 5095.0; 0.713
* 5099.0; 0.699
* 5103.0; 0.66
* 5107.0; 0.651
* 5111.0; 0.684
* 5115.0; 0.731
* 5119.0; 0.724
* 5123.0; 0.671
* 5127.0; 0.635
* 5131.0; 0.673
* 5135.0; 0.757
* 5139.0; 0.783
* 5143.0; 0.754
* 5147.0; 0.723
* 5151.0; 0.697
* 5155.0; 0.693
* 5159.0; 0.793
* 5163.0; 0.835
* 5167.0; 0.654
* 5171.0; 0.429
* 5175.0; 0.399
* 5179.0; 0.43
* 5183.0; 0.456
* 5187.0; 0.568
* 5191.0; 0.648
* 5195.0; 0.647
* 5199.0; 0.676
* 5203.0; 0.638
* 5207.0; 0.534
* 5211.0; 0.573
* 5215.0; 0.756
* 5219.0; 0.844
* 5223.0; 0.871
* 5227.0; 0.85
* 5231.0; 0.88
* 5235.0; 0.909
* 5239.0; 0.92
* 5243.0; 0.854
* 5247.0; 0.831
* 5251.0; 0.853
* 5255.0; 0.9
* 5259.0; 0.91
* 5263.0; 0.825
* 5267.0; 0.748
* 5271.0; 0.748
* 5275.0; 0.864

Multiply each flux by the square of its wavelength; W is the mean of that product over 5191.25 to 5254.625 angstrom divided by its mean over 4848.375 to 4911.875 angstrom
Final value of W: 1.5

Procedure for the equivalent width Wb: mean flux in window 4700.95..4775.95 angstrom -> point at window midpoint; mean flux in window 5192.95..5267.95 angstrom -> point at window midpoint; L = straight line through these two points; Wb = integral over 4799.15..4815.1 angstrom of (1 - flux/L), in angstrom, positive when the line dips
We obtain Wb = 2.3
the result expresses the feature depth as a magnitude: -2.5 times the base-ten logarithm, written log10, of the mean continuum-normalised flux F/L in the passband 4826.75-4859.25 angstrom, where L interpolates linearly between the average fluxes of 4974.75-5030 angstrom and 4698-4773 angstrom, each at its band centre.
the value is 0.12 mag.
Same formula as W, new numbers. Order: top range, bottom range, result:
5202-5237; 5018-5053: 1.29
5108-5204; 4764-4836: 1.47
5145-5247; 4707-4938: 1.35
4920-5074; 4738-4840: 1.32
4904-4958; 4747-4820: 1.57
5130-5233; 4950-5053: 1.18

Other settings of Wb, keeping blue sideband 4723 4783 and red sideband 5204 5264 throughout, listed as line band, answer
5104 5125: 1.8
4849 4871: 3.6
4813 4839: 2.8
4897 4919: -2.2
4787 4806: 1.3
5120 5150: 2.1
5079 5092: 1.1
